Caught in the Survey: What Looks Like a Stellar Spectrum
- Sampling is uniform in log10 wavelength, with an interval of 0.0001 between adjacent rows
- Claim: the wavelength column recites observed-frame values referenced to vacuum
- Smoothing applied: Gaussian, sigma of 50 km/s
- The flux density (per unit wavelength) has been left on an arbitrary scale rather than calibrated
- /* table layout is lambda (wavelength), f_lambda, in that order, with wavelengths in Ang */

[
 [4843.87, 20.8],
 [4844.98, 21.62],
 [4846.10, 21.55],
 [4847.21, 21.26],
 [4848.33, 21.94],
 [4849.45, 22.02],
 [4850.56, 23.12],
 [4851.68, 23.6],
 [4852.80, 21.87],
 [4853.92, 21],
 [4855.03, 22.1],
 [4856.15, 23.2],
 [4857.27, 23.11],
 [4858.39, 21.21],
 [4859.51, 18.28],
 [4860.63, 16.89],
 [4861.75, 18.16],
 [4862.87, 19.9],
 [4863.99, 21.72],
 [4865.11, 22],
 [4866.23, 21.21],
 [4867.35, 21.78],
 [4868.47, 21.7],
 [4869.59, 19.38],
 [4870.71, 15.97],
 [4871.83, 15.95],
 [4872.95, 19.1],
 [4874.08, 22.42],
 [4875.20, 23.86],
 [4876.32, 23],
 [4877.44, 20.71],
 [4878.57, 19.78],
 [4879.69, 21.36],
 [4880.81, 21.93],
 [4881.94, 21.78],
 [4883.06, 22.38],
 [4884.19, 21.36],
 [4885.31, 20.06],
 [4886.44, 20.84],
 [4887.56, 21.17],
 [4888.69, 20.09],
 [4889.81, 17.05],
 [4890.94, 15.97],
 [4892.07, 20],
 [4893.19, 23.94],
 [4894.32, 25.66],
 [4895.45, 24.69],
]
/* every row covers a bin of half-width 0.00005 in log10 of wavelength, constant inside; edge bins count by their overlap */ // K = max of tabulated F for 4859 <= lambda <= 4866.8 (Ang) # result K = 22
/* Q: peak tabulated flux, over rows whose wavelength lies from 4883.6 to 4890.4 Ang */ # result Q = 21.36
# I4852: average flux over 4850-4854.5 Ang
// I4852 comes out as 22.4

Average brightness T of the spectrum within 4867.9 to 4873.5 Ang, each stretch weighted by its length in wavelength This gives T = 18.4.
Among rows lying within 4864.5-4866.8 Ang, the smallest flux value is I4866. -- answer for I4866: 21.21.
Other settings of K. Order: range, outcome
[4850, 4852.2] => 23.6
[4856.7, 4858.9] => 23.11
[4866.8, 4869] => 21.78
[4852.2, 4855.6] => 22.1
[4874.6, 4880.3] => 23.86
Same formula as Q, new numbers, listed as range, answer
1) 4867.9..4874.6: 22.42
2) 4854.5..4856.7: 23.2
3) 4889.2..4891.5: 17.05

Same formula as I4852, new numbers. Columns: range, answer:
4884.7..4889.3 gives 20.5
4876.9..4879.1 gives 20.2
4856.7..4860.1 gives 20.8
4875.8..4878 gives 21.9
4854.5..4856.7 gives 22.6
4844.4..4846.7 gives 21.6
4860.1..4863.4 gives 18.3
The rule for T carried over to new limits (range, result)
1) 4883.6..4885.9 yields 20.7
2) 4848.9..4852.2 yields 22.9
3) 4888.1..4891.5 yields 17.7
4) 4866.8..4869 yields 21.7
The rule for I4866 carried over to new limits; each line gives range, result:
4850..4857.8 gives 21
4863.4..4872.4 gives 15.95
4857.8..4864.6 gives 16.89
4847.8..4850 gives 21.94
